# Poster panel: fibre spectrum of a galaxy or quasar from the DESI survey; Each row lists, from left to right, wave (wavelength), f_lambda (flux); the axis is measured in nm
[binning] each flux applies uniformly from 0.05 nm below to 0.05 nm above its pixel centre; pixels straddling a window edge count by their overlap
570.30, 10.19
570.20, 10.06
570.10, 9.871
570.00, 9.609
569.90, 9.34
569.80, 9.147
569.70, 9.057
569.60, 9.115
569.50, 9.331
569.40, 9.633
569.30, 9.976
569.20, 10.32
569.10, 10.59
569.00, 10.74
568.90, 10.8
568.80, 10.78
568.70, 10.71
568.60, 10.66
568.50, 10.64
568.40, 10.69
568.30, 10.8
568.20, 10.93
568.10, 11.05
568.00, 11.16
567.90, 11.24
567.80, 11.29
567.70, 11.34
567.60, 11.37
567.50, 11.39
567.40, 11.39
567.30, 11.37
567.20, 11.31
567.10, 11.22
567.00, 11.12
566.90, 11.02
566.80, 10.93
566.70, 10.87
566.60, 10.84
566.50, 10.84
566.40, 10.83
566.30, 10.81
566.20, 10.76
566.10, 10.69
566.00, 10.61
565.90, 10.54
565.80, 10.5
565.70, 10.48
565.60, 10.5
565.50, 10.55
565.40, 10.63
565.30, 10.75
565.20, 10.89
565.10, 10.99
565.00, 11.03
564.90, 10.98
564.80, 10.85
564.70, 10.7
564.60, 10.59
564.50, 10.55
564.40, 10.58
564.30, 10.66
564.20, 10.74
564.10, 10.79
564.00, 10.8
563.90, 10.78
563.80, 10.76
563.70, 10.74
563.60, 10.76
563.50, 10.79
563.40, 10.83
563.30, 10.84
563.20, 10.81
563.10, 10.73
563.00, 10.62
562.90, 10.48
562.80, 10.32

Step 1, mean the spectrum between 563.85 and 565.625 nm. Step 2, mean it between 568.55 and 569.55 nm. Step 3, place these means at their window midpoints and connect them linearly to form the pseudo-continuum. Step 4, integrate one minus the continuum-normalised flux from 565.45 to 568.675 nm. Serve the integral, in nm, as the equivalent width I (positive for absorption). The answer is -0.12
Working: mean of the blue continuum 10.7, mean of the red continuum 10.4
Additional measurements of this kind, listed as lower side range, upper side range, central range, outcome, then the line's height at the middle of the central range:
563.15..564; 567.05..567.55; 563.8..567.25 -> 0.09 nm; 11.1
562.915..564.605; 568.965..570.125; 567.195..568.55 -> -0.15 nm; 10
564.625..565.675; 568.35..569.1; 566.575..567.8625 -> -0.06 nm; 10.7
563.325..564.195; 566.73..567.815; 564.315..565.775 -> 0.03 nm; 10.9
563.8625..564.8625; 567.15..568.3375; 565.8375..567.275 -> 0.02 nm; 11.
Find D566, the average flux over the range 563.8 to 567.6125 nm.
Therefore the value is 10.8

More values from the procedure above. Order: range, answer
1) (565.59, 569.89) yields 10.7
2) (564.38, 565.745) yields 10.7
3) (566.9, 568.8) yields 11.1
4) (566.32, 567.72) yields 11.1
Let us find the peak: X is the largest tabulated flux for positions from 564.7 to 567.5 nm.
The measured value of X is 11.39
